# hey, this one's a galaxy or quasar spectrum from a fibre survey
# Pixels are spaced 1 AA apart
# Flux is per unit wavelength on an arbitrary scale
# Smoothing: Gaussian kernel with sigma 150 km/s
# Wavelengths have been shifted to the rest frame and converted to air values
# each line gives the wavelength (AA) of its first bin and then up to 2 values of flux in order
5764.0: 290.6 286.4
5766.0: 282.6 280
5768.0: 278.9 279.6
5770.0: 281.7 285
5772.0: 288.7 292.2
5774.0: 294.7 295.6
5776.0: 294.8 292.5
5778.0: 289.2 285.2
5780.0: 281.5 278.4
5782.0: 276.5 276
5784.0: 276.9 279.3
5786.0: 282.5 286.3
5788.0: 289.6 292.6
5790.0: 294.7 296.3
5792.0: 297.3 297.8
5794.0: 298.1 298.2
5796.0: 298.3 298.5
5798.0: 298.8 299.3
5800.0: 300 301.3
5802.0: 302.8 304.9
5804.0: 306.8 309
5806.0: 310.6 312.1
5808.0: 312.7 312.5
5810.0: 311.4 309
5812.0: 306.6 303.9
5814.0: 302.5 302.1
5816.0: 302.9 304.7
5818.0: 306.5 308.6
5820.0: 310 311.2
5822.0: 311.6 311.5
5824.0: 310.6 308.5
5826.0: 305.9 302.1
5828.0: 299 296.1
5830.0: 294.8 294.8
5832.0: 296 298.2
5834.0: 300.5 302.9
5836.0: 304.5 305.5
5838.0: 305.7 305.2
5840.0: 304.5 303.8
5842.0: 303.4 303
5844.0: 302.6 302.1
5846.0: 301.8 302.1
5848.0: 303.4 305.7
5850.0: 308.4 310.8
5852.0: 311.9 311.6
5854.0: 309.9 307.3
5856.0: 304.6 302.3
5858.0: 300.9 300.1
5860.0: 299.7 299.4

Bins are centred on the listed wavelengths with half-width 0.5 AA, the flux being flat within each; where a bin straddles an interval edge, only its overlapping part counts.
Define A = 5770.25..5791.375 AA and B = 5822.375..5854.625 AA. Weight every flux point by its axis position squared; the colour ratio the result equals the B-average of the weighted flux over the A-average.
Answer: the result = 1.08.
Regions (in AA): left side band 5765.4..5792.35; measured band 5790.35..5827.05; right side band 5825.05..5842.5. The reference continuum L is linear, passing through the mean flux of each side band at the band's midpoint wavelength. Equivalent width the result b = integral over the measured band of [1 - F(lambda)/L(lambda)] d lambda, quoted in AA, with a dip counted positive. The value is -1.3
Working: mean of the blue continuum 286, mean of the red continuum 302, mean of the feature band 305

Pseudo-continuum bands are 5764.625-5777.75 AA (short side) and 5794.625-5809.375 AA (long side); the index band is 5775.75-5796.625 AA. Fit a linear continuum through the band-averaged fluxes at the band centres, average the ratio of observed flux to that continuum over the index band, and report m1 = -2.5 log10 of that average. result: 0.03 mag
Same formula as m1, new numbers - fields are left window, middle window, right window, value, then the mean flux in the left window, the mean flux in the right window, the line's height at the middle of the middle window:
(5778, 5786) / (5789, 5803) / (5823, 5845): -0.047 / 280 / 302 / 286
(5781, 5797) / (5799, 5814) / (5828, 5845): -0.048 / 289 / 301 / 294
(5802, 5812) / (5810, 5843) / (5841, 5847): 0.006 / 309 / 303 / 306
